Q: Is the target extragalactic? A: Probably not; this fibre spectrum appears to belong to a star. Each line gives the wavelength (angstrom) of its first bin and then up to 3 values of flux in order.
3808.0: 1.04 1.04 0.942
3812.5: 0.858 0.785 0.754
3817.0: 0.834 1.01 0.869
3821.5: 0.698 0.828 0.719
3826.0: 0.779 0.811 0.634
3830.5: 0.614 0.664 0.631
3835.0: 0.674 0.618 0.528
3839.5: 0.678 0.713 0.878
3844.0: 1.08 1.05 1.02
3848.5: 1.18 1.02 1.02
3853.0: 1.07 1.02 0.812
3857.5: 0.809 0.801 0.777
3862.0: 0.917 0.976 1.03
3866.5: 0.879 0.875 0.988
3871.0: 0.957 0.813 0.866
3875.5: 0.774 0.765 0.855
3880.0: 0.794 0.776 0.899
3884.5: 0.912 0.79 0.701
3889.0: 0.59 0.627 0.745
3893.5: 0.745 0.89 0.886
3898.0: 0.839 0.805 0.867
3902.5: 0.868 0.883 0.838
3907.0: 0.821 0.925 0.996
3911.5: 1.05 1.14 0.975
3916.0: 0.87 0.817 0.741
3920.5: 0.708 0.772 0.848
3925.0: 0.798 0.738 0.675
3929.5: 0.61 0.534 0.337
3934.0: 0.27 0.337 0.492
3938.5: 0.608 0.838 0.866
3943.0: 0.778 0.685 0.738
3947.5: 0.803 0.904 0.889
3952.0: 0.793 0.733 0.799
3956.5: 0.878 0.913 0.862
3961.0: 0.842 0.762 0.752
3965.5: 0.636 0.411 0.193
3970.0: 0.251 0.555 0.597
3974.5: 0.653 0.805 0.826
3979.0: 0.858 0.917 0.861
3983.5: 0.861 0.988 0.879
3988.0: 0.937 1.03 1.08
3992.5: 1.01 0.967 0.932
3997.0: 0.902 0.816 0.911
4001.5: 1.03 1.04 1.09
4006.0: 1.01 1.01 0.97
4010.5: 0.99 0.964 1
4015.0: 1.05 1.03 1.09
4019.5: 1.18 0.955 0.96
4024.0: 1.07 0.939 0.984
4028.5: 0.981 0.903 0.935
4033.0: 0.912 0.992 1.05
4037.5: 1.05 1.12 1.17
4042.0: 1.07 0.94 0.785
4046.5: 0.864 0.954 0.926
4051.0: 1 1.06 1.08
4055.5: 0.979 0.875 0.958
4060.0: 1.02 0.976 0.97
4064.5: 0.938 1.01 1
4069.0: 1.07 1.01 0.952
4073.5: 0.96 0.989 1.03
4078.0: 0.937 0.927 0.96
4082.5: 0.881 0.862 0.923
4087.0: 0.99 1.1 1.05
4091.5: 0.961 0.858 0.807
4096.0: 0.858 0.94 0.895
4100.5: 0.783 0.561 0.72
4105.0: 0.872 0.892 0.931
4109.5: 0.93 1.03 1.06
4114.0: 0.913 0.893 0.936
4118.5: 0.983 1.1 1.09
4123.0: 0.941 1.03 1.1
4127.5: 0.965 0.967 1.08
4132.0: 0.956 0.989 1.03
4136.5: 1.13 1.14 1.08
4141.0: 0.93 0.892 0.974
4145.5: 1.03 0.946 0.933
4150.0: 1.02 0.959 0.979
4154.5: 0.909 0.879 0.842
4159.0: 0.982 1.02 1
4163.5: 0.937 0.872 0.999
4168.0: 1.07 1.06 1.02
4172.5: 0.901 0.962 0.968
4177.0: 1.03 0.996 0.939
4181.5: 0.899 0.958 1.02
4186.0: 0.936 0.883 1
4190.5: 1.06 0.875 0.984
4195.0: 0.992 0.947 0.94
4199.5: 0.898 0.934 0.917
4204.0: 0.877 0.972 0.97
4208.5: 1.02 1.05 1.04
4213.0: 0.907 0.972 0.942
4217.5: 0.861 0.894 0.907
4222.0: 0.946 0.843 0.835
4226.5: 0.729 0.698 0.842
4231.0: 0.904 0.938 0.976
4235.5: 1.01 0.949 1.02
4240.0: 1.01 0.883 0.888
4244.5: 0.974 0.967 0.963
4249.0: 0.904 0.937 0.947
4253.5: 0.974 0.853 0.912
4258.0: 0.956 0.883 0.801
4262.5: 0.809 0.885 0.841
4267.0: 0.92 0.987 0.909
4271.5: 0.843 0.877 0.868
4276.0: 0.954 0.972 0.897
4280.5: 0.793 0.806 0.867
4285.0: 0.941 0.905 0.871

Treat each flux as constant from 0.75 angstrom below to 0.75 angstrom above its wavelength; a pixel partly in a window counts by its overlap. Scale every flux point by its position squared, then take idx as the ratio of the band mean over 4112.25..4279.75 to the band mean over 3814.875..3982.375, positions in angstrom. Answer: 1.4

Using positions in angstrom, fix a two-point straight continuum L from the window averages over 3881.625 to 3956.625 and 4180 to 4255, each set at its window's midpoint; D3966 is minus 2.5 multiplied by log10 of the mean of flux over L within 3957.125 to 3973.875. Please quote 0.28 mag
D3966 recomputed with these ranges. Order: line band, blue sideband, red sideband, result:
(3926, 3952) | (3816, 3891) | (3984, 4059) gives 0.36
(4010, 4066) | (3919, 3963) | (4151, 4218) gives -0.22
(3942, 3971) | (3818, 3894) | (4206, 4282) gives 0.19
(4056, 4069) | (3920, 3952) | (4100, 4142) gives -0.12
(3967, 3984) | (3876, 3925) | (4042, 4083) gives 0.34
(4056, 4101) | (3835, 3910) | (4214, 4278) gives -0.08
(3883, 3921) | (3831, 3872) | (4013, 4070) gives 0.08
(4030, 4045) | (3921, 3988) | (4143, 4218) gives -0.25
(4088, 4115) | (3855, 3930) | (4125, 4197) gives 0.06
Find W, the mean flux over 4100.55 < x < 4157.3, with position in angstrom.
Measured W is 0.963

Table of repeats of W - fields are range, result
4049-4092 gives 0.98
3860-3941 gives 0.793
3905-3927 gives 0.871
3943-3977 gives 0.705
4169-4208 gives 0.959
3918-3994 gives 0.736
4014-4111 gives 0.96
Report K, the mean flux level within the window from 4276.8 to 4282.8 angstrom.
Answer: 0.866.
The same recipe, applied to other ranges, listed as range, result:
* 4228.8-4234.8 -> 0.916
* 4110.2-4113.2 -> 1.04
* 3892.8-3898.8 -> 0.841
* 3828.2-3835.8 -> 0.644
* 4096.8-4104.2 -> 0.779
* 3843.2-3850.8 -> 1.07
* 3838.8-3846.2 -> 0.88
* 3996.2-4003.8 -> 0.941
